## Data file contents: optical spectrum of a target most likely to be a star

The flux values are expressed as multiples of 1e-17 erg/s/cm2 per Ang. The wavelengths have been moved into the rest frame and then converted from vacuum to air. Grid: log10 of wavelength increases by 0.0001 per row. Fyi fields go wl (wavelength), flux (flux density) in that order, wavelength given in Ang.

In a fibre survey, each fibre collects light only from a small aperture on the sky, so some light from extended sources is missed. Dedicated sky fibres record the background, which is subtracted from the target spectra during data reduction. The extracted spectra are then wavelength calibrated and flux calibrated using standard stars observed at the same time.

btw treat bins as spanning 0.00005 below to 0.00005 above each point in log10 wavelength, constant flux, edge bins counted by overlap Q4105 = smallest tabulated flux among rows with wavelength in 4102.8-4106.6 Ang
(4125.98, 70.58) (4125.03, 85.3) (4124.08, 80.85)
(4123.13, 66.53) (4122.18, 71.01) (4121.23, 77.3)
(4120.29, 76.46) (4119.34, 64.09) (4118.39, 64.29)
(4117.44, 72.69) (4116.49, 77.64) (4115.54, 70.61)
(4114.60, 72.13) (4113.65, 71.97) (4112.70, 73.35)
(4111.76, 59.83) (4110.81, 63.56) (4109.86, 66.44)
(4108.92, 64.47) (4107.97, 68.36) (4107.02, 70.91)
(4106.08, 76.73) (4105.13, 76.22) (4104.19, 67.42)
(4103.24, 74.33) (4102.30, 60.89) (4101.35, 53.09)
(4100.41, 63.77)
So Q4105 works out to 67.42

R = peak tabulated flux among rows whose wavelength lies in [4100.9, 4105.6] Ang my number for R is 76.22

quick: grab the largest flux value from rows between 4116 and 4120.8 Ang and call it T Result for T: 77.64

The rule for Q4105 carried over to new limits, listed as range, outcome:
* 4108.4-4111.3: 63.56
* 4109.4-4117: 59.83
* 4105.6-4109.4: 64.47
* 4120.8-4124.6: 66.53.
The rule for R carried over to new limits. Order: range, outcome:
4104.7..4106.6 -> 76.73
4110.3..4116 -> 73.35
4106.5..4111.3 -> 70.91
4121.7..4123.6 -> 71.01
